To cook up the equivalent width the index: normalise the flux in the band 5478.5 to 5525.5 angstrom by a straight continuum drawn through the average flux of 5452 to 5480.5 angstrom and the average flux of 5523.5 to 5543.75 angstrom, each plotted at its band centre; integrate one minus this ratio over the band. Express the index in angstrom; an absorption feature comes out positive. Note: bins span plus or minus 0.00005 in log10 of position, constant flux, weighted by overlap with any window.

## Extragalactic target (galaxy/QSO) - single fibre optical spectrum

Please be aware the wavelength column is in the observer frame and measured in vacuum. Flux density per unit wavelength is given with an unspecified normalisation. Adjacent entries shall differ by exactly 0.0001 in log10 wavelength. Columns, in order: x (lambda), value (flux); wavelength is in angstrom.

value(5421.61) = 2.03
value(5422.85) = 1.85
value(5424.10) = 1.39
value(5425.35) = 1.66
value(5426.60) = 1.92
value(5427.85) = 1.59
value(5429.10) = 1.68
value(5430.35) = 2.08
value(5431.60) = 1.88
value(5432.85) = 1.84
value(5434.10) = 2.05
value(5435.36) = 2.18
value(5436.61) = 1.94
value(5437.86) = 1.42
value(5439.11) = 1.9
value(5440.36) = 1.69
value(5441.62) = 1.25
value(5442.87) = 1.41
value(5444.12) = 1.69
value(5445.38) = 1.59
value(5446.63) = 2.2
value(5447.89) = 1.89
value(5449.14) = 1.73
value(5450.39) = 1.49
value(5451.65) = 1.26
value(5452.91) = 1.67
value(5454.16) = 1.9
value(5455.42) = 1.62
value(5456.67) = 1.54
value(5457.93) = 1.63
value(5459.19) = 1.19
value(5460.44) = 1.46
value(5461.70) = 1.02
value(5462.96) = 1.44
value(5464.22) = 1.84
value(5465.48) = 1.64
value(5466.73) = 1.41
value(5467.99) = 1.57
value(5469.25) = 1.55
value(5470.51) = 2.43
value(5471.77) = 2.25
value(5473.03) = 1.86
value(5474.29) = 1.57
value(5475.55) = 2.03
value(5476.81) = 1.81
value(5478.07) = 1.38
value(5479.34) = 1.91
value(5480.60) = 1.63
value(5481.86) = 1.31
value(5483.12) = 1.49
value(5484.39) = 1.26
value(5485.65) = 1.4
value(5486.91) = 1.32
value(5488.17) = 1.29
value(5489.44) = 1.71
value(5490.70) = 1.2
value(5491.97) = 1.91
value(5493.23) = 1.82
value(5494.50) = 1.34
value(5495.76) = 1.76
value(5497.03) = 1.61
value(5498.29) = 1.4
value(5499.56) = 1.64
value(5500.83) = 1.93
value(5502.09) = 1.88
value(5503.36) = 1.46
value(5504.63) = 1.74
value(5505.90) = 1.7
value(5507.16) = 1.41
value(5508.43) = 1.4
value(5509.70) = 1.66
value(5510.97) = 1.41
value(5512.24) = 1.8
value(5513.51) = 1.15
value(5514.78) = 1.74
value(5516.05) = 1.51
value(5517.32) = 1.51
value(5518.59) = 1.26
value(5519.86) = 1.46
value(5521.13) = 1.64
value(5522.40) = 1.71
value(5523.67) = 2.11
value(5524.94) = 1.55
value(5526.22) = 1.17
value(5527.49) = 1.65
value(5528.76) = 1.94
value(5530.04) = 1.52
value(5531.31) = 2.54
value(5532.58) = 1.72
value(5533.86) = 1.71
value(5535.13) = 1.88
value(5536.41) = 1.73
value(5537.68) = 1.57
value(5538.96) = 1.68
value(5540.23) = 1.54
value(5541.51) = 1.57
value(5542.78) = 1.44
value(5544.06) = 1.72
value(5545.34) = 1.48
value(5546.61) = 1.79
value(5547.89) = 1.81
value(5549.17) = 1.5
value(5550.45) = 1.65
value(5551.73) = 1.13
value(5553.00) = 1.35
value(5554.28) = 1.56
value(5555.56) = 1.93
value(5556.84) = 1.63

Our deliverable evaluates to 3.2 angstrom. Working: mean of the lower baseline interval 1.66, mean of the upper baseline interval 1.7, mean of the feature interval 1.57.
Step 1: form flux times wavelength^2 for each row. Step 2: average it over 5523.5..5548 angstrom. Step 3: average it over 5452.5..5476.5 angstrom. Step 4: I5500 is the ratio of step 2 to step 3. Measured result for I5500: 1.04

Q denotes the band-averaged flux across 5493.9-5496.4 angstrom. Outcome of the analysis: 1.55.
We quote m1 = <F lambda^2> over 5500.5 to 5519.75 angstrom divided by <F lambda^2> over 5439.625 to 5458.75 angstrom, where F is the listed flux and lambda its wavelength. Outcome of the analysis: 0.98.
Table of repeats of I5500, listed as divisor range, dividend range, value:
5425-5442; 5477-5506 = 0.89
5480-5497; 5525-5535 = 1.18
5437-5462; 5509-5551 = 1.06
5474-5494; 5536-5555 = 1.03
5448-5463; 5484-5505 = 1.05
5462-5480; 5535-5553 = 0.93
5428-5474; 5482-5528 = 0.93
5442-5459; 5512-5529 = 0.98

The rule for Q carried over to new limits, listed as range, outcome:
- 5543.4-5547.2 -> 1.66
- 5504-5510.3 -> 1.58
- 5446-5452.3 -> 1.71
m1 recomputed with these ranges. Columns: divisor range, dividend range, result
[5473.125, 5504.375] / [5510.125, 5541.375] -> 1.05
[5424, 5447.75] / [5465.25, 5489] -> 0.94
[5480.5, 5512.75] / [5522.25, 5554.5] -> 1.08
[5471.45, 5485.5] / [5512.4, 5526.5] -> 0.95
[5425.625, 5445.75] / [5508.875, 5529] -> 0.92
